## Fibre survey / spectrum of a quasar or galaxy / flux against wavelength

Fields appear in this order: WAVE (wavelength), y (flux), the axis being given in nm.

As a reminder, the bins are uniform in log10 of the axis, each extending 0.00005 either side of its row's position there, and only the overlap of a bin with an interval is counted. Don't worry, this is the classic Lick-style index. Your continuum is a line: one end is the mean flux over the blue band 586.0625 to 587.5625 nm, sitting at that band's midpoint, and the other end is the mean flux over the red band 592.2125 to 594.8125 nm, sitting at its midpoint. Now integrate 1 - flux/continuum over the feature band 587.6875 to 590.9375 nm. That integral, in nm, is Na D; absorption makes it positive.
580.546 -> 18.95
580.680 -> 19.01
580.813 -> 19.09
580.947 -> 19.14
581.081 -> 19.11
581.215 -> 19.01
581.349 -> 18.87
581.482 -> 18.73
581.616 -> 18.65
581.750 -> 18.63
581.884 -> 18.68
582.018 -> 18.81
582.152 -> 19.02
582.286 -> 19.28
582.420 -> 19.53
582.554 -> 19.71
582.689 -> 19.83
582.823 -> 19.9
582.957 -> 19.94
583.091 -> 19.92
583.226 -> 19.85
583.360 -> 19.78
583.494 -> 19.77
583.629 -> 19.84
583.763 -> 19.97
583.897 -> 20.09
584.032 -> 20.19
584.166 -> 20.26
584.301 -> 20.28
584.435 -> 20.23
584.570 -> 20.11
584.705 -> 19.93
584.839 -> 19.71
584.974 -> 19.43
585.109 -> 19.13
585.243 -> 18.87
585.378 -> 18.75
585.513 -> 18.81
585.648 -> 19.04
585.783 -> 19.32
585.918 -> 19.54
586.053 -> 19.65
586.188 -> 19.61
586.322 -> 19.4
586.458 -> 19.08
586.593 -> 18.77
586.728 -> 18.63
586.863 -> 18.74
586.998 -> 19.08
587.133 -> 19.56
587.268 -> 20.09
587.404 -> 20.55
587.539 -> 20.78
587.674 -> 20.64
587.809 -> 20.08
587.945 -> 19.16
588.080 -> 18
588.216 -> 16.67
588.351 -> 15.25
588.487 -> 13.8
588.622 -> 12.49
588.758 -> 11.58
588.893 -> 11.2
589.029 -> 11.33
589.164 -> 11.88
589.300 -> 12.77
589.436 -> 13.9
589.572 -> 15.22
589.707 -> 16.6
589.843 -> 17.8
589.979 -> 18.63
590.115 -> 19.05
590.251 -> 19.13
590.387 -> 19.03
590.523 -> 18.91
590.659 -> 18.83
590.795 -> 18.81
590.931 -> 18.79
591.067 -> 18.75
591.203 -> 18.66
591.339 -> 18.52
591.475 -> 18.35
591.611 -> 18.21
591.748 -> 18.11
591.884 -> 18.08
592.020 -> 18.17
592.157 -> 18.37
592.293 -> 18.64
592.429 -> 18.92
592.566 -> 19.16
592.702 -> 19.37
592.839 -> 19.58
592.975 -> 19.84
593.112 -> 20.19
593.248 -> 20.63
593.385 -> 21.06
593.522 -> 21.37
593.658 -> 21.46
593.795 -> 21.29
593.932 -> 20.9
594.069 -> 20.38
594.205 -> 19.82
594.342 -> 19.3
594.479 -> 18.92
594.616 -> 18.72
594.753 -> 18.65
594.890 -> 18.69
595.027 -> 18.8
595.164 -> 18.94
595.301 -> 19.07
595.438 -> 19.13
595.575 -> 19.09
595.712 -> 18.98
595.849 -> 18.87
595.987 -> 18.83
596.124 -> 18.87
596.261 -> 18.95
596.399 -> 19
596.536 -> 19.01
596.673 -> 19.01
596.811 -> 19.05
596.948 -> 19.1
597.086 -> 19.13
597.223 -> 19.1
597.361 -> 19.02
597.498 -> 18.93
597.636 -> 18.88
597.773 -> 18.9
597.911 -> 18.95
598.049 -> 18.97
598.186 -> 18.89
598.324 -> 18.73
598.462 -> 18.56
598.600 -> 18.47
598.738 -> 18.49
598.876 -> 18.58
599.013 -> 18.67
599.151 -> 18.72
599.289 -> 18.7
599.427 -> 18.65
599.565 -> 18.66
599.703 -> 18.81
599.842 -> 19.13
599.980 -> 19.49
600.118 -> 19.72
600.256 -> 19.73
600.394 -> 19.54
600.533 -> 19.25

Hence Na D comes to 0.56 nm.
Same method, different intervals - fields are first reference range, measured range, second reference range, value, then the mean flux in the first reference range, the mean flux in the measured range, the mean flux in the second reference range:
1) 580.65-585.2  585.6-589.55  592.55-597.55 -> 0.46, 19.5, 17.2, 19.5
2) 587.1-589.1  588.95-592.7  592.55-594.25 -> 0.23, 16.7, 17.5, 20.4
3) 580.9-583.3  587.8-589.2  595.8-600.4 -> 0.34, 19.3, 14.5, 18.9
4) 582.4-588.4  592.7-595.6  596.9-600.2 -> -0.11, 19.5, 19.8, 18.9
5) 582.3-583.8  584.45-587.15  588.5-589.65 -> -0.45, 19.8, 19.3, 12.7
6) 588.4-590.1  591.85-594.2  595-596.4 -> -0.40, 14.1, 19.9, 19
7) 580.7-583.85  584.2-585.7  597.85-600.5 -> -0.02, 19.4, 19.5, 18.9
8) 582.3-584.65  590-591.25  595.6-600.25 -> 0.04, 19.9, 18.9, 18.9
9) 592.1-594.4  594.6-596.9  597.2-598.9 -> 0.05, 20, 18.9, 18.8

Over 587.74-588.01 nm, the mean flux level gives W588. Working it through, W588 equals 19.6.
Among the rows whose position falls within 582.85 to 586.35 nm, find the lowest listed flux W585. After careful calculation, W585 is 18.75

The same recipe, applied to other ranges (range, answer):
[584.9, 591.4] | 11.2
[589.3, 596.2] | 13.9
